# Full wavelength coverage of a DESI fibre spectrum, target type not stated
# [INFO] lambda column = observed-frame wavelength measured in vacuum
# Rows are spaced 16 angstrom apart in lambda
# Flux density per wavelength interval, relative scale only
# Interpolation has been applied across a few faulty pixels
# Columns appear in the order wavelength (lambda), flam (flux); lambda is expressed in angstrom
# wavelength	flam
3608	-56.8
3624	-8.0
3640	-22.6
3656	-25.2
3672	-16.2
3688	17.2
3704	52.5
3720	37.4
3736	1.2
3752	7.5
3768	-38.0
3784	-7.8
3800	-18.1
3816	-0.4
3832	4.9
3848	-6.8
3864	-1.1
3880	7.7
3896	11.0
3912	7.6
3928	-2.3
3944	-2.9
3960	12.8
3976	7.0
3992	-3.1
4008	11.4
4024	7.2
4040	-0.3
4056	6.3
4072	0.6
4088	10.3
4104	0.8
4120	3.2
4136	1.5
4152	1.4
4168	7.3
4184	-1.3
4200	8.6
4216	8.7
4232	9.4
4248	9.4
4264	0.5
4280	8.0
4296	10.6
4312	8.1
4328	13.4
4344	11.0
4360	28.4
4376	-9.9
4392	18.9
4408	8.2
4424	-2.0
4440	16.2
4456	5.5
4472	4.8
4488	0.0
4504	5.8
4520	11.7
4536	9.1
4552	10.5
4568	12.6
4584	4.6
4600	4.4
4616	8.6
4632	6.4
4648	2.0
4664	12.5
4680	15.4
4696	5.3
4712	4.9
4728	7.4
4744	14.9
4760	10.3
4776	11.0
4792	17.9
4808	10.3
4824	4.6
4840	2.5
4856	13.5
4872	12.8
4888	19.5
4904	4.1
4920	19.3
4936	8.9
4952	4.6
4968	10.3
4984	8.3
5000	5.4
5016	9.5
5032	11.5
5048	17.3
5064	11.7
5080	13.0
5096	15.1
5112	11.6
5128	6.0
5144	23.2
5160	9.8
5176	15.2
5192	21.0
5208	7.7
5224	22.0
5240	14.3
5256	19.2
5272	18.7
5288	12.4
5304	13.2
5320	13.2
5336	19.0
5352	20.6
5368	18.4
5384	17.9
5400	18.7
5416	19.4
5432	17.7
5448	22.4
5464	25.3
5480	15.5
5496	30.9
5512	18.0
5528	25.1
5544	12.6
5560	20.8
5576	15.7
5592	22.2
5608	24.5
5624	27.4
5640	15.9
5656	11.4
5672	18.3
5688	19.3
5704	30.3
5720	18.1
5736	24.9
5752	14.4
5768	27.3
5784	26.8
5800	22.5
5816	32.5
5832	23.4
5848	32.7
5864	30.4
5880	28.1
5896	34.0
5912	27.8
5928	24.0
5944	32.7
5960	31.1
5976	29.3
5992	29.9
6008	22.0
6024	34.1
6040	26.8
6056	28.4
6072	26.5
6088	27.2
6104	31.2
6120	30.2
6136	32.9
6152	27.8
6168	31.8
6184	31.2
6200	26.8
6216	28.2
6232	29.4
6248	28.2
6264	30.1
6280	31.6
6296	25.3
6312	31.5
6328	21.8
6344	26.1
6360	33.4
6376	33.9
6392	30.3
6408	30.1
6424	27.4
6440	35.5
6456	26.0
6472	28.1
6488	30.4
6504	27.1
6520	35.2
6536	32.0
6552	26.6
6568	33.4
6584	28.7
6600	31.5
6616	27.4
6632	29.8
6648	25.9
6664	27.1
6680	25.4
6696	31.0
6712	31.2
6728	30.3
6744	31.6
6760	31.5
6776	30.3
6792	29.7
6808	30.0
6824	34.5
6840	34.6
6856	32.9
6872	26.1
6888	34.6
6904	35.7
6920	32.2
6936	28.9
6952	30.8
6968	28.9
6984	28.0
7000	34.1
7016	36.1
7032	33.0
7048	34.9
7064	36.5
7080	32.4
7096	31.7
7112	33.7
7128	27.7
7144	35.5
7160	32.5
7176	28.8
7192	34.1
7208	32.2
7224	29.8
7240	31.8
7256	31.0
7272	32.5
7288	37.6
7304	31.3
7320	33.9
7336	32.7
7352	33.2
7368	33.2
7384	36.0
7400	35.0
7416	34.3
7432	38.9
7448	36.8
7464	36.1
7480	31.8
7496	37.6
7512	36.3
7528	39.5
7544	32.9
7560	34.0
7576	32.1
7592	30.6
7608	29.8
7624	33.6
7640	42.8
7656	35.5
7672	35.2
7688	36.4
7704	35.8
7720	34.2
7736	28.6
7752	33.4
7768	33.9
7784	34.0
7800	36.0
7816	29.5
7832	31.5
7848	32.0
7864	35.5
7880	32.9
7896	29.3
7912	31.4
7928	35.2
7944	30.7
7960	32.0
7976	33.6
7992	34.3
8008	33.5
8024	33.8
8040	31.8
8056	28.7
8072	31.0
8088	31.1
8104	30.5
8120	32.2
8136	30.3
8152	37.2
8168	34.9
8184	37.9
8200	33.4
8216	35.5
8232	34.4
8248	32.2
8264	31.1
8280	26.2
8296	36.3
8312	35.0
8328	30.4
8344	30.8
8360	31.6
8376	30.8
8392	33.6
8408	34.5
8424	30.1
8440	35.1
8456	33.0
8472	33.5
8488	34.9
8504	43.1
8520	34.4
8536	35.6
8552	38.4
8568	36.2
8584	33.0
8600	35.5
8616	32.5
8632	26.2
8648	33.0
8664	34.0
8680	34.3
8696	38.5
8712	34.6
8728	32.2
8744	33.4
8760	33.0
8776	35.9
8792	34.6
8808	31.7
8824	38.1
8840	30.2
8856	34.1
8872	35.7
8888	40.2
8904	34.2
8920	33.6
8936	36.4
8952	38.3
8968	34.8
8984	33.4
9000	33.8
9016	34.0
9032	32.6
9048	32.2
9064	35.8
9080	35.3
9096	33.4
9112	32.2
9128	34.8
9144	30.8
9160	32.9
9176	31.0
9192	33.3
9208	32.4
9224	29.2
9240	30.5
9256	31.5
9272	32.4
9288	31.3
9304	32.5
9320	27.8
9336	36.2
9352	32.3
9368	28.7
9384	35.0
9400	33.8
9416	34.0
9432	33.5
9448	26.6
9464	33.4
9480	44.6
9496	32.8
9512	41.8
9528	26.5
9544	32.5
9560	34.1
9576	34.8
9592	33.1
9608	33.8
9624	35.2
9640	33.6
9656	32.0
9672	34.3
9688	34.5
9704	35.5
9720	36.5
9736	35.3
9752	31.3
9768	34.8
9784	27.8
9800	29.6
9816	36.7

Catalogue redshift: 0.29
